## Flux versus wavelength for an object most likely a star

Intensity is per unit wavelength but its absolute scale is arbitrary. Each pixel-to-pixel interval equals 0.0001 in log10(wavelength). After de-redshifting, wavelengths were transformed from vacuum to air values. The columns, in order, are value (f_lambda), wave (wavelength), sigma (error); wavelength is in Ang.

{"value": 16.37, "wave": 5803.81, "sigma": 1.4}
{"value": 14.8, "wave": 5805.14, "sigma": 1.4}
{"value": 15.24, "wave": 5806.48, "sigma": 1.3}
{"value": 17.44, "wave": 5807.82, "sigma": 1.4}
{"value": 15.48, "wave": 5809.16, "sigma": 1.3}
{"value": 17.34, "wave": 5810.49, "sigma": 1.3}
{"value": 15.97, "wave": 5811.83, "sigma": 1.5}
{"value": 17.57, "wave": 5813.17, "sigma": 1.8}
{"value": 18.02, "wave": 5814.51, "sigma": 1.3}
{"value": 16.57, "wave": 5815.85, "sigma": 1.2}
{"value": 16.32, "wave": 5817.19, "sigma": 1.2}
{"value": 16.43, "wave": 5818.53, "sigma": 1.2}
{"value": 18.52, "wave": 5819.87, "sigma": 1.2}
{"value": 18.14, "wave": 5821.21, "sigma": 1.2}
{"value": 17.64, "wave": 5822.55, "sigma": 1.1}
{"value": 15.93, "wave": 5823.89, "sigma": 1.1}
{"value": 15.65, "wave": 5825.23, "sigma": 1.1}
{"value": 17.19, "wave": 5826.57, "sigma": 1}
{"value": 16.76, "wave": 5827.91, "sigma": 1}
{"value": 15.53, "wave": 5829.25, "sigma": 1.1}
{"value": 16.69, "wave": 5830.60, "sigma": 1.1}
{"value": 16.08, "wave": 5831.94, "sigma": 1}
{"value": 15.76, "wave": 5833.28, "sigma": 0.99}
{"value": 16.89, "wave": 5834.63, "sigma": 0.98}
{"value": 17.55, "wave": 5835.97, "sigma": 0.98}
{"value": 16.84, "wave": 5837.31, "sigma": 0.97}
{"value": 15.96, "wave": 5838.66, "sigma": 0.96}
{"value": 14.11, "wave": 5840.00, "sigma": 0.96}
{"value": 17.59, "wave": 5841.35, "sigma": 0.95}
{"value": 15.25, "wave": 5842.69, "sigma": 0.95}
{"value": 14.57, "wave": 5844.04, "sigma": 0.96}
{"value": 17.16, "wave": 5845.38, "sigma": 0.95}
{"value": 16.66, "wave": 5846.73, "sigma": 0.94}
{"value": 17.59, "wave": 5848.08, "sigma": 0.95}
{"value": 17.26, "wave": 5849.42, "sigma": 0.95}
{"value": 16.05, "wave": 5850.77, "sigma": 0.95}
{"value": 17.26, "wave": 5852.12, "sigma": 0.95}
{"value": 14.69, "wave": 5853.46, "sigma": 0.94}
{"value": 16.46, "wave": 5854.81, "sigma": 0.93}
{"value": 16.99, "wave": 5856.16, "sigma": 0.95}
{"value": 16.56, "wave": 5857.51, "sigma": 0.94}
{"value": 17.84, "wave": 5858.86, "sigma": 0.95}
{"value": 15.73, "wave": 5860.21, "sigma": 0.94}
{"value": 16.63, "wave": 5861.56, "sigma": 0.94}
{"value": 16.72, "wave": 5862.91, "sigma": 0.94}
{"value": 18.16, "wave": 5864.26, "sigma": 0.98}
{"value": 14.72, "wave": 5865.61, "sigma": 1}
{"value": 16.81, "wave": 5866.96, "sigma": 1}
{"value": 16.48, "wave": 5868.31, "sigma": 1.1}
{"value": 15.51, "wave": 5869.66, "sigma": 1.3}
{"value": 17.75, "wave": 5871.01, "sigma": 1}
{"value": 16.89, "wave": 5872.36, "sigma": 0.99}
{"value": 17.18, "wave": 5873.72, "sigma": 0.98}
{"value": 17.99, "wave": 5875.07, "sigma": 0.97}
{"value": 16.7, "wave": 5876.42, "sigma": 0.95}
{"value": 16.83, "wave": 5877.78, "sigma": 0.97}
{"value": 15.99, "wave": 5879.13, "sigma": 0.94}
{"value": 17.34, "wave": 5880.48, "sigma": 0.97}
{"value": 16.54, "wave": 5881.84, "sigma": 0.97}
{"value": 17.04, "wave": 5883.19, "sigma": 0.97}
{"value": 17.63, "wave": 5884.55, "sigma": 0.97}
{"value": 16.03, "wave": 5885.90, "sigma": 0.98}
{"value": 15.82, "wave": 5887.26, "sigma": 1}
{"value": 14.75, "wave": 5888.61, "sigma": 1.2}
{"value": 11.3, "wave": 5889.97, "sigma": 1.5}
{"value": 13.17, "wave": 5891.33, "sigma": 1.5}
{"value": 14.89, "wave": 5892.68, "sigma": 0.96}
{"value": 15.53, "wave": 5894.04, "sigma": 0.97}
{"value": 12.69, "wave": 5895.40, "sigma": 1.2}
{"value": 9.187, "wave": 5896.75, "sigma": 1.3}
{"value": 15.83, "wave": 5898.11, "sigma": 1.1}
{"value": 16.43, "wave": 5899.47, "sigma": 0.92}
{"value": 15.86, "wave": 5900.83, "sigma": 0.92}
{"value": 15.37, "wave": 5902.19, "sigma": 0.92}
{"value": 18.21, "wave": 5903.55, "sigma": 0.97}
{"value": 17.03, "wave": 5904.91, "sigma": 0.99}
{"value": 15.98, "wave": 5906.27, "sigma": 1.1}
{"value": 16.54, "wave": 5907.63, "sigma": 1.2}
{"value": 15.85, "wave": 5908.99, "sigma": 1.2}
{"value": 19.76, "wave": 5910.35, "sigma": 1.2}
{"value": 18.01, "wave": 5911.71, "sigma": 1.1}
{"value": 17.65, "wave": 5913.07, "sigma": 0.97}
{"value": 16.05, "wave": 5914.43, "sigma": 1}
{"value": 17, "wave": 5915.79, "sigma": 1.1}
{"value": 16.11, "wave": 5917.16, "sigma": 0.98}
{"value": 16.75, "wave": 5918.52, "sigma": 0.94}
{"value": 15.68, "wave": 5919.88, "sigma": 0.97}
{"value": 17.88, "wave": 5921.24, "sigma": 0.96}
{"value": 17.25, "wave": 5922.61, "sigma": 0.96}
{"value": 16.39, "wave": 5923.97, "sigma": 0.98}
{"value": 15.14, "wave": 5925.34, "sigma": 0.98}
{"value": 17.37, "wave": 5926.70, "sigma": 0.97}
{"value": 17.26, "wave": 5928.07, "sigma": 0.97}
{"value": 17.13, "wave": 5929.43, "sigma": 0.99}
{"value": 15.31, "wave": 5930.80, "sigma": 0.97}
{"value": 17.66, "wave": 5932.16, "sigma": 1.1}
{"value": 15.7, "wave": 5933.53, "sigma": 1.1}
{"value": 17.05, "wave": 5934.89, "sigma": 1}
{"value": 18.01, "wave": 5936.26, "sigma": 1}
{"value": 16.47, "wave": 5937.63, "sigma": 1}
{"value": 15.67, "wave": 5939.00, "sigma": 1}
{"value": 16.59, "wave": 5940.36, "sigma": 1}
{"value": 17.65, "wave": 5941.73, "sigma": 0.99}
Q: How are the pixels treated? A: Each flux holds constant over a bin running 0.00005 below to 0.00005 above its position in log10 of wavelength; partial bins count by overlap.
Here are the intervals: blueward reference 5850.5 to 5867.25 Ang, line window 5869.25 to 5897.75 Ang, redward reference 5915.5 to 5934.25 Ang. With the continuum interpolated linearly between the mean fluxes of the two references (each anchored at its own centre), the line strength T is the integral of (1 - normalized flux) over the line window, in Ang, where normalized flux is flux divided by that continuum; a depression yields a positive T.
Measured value 1.7 Ang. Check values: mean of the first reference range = 16.5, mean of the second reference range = 16.6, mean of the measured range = 15.6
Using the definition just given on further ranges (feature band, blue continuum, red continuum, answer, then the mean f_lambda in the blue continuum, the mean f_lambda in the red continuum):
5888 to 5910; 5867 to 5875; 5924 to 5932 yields 2.2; 16.9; 16.5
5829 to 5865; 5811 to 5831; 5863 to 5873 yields 0.6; 16.9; 16.6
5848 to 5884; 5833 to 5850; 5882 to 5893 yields -2.2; 16.4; 15.2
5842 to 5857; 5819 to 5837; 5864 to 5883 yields 0.4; 16.8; 16.8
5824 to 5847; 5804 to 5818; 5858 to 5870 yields 0.4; 16.5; 16.5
